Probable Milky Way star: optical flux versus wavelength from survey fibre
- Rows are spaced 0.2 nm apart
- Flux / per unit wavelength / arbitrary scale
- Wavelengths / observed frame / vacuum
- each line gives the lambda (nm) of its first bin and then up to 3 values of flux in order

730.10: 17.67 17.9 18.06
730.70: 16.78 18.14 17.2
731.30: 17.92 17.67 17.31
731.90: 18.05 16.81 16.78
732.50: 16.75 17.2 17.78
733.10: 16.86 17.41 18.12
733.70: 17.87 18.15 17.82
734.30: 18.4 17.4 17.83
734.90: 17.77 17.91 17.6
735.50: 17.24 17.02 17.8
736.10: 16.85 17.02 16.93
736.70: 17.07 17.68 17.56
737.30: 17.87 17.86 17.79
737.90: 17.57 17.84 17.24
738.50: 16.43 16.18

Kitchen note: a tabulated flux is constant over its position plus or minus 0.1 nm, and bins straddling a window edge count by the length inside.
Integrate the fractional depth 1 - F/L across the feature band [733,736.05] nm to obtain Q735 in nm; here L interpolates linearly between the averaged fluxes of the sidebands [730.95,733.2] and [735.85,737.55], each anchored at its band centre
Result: -0.06 nm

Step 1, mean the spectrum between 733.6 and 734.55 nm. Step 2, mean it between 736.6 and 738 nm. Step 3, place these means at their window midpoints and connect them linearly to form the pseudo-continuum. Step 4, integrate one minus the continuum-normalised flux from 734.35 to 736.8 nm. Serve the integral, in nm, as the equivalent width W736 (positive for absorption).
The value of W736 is 0.06 nm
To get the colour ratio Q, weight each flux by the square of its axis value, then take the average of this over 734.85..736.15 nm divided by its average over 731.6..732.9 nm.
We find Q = 1.02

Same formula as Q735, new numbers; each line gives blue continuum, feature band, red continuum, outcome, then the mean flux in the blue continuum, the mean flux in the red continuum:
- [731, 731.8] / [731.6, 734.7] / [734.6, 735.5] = 0.02 nm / 17.5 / 17.7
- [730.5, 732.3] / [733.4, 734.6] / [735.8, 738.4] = -0.03 nm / 17.5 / 17.5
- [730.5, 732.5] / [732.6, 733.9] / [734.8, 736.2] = -0.01 nm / 17.4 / 17.5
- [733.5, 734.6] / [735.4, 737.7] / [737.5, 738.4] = 0.05 nm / 17.9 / 17.6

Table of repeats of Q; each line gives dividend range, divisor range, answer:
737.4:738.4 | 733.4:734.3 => 0.99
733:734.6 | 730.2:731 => 1.01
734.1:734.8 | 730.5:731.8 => 1.03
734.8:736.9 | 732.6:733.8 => 1.00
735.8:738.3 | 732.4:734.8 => 1.00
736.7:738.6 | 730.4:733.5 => 1.02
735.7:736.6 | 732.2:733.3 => 1.01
